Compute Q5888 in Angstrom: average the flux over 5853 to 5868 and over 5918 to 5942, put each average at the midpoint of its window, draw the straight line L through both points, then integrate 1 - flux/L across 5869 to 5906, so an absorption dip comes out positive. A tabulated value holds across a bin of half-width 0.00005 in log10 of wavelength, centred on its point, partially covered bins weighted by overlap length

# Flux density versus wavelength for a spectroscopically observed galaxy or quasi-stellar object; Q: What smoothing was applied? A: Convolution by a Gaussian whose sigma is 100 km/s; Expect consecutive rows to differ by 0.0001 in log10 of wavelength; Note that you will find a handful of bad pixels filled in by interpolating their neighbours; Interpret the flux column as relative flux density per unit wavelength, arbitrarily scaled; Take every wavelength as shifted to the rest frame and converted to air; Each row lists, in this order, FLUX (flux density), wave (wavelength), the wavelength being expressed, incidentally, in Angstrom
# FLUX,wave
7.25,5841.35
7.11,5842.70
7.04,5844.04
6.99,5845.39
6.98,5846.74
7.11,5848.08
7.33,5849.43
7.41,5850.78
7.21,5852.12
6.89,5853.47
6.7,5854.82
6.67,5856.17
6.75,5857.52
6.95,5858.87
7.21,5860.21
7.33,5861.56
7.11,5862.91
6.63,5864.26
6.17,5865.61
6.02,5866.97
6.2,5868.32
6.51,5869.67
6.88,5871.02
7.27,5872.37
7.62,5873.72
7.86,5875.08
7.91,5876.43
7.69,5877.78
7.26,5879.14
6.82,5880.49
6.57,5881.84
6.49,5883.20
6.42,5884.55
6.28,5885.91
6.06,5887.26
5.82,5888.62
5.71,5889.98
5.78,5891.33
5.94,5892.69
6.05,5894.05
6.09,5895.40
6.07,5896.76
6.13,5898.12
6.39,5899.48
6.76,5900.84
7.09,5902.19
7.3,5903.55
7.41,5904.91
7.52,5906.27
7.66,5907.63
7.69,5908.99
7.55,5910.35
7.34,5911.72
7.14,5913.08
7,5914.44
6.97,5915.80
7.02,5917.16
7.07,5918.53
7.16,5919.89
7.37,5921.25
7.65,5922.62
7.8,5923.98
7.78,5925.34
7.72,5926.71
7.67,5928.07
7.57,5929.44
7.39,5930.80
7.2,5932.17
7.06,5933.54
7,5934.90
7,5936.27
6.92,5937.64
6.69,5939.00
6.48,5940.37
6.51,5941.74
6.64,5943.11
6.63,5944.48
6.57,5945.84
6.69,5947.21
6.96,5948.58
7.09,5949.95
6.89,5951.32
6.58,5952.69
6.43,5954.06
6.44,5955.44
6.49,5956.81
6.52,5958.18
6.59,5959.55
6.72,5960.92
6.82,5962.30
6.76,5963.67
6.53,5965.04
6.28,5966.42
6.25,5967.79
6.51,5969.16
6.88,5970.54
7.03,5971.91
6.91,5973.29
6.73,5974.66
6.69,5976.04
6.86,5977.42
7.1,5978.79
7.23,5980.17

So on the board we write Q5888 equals 1.4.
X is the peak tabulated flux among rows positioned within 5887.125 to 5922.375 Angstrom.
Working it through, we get 7.69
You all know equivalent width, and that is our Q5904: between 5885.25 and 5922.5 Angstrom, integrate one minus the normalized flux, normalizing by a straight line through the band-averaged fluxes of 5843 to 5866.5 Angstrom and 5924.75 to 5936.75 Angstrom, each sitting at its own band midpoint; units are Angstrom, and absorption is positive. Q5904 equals 2.4 Angstrom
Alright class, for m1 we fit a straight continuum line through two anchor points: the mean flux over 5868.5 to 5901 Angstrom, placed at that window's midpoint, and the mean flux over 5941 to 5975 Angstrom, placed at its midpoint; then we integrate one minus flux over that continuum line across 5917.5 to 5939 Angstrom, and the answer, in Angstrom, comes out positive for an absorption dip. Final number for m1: -2.3 Angstrom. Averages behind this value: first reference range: 6.59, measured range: 7.33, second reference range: 6.66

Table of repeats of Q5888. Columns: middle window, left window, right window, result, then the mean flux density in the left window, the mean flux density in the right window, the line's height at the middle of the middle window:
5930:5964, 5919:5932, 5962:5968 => 1.11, 7.55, 6.54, 7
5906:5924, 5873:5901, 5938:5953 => -1.91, 6.55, 6.71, 6.63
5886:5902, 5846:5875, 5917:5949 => 2.05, 6.92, 7.11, 7.01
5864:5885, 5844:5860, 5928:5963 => 0.16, 7.01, 6.81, 6.96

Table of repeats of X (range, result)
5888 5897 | 6.09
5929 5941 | 7.57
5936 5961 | 7.09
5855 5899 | 7.91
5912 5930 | 7.8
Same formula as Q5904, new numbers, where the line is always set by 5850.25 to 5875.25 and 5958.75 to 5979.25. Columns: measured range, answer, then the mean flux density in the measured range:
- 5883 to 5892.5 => 1.1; 6.05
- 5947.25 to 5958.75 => 0.1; 6.67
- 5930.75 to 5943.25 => -0.2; 6.87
